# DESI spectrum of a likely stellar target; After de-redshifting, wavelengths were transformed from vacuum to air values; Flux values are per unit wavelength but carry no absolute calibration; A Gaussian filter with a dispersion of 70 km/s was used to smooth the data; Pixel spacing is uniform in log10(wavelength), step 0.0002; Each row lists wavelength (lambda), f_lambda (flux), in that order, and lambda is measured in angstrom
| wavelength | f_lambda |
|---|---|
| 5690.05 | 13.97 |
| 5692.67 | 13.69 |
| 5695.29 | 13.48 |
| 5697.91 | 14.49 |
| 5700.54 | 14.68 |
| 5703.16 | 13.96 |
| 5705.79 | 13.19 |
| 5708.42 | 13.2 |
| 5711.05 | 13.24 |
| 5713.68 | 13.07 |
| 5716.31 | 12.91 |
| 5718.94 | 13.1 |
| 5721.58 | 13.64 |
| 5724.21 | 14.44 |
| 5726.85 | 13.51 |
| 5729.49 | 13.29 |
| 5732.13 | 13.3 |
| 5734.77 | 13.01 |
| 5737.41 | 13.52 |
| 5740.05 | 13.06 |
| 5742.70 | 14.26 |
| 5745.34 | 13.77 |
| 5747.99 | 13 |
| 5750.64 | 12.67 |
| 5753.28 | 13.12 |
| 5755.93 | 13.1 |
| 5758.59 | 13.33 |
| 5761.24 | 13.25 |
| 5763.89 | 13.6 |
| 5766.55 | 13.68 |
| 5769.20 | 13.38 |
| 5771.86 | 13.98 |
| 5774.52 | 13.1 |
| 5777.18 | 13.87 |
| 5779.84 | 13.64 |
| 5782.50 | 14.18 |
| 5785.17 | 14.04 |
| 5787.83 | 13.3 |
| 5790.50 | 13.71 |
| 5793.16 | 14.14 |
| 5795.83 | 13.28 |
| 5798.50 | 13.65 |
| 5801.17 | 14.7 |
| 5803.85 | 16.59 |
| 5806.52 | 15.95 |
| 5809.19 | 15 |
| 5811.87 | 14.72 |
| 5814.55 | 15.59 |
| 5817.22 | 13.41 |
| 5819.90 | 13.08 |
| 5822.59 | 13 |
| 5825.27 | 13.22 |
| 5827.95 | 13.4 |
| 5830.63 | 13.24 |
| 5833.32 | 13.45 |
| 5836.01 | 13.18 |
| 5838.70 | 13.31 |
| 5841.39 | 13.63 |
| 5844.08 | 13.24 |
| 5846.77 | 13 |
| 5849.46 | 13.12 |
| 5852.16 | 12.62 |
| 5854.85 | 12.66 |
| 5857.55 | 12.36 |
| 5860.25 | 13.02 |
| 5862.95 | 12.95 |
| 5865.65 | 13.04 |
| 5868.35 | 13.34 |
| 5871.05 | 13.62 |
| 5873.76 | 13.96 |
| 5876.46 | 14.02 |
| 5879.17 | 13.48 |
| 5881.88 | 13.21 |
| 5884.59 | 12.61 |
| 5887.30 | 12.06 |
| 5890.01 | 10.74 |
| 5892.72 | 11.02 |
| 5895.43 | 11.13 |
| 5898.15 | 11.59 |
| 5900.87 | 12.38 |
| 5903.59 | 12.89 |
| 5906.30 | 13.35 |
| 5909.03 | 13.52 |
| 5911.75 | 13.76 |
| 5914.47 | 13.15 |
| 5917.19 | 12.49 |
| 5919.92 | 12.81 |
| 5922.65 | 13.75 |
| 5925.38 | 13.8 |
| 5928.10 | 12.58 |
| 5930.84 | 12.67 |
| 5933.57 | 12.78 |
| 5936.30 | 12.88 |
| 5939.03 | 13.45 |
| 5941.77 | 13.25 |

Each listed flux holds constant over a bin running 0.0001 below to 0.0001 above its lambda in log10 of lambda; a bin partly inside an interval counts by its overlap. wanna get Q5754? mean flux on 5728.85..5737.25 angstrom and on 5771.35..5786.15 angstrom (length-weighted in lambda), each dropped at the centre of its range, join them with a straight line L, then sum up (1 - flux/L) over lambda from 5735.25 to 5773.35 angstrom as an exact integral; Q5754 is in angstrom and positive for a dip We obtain 0.3 angstrom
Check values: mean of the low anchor 13.2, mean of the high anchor 13.8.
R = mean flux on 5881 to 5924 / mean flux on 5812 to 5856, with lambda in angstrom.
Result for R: 0.94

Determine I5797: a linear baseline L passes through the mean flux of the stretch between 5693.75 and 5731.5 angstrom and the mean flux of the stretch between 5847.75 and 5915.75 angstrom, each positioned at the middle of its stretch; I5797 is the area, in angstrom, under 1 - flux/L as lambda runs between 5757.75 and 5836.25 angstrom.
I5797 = -4.3 angstrom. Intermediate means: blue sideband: 13.6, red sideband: 12.8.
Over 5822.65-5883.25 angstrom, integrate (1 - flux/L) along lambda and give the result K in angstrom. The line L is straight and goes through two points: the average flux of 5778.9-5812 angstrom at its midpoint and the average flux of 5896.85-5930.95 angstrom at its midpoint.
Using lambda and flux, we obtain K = 2.1 angstrom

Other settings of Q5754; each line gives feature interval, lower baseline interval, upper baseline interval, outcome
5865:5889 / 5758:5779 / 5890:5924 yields -0.83 angstrom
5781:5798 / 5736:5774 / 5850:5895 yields -0.71 angstrom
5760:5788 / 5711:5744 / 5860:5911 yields -0.93 angstrom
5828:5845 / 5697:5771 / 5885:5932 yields -0.54 angstrom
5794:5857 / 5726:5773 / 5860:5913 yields -3.48 angstrom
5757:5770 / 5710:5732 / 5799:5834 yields 0.32 angstrom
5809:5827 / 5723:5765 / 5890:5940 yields -1.14 angstrom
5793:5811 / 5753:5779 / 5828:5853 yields -1.97 angstrom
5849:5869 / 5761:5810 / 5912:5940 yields 1.00 angstrom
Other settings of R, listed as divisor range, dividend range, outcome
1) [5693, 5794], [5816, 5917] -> 0.96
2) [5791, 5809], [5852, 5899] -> 0.86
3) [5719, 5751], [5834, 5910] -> 0.95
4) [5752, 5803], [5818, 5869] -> 0.96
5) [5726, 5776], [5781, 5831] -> 1.06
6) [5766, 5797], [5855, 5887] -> 0.96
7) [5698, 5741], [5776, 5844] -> 1.04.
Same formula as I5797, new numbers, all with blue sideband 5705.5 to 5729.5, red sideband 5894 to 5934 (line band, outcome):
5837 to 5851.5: -0.2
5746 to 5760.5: 0.2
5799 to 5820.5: -2.9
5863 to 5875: -0.4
